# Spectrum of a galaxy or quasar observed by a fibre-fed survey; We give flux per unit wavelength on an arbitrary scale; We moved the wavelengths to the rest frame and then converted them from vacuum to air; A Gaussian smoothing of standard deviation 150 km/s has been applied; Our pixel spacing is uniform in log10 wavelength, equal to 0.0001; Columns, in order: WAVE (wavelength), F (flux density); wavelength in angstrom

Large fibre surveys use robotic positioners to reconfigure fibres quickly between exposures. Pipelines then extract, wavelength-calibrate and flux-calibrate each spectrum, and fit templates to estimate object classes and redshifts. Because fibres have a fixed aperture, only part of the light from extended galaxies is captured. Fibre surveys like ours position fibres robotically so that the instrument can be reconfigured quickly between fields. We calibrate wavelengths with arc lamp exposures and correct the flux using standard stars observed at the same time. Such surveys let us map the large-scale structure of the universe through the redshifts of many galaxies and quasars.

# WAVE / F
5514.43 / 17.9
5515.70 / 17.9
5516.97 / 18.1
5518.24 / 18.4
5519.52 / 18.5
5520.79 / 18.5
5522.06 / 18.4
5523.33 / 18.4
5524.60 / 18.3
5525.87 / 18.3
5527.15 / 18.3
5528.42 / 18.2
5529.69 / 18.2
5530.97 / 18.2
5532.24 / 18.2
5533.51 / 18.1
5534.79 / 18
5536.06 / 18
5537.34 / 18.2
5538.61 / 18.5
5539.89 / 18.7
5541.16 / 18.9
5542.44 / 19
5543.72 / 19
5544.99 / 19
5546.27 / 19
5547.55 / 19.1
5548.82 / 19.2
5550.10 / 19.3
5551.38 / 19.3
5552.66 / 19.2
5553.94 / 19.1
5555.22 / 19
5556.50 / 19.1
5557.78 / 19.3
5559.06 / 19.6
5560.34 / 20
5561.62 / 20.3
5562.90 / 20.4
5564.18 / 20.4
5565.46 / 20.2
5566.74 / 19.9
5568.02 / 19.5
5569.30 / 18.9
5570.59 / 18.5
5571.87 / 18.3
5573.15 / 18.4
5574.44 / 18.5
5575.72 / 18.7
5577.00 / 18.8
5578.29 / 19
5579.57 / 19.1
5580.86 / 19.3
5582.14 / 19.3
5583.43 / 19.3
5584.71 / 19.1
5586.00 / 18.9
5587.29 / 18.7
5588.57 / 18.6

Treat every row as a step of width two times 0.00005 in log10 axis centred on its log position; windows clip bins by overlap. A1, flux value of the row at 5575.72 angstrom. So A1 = 18.7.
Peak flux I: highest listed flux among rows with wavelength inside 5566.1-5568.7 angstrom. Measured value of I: 19.9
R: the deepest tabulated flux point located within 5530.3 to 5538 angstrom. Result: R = 18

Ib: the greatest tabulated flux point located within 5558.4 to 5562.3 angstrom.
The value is 20.3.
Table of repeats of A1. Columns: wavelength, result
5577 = 18.8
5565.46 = 20.2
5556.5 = 19.1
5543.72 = 19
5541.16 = 18.9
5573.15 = 18.4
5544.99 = 19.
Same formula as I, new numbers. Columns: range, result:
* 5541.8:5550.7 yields 19.3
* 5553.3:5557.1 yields 19.1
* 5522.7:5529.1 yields 18.4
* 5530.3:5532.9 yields 18.2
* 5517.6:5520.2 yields 18.5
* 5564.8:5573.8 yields 20.2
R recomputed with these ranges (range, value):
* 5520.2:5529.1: 18.2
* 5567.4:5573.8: 18.3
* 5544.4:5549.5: 19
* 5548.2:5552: 19.2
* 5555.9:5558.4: 19.1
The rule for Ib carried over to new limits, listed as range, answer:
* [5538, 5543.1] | 19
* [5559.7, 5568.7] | 20.4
